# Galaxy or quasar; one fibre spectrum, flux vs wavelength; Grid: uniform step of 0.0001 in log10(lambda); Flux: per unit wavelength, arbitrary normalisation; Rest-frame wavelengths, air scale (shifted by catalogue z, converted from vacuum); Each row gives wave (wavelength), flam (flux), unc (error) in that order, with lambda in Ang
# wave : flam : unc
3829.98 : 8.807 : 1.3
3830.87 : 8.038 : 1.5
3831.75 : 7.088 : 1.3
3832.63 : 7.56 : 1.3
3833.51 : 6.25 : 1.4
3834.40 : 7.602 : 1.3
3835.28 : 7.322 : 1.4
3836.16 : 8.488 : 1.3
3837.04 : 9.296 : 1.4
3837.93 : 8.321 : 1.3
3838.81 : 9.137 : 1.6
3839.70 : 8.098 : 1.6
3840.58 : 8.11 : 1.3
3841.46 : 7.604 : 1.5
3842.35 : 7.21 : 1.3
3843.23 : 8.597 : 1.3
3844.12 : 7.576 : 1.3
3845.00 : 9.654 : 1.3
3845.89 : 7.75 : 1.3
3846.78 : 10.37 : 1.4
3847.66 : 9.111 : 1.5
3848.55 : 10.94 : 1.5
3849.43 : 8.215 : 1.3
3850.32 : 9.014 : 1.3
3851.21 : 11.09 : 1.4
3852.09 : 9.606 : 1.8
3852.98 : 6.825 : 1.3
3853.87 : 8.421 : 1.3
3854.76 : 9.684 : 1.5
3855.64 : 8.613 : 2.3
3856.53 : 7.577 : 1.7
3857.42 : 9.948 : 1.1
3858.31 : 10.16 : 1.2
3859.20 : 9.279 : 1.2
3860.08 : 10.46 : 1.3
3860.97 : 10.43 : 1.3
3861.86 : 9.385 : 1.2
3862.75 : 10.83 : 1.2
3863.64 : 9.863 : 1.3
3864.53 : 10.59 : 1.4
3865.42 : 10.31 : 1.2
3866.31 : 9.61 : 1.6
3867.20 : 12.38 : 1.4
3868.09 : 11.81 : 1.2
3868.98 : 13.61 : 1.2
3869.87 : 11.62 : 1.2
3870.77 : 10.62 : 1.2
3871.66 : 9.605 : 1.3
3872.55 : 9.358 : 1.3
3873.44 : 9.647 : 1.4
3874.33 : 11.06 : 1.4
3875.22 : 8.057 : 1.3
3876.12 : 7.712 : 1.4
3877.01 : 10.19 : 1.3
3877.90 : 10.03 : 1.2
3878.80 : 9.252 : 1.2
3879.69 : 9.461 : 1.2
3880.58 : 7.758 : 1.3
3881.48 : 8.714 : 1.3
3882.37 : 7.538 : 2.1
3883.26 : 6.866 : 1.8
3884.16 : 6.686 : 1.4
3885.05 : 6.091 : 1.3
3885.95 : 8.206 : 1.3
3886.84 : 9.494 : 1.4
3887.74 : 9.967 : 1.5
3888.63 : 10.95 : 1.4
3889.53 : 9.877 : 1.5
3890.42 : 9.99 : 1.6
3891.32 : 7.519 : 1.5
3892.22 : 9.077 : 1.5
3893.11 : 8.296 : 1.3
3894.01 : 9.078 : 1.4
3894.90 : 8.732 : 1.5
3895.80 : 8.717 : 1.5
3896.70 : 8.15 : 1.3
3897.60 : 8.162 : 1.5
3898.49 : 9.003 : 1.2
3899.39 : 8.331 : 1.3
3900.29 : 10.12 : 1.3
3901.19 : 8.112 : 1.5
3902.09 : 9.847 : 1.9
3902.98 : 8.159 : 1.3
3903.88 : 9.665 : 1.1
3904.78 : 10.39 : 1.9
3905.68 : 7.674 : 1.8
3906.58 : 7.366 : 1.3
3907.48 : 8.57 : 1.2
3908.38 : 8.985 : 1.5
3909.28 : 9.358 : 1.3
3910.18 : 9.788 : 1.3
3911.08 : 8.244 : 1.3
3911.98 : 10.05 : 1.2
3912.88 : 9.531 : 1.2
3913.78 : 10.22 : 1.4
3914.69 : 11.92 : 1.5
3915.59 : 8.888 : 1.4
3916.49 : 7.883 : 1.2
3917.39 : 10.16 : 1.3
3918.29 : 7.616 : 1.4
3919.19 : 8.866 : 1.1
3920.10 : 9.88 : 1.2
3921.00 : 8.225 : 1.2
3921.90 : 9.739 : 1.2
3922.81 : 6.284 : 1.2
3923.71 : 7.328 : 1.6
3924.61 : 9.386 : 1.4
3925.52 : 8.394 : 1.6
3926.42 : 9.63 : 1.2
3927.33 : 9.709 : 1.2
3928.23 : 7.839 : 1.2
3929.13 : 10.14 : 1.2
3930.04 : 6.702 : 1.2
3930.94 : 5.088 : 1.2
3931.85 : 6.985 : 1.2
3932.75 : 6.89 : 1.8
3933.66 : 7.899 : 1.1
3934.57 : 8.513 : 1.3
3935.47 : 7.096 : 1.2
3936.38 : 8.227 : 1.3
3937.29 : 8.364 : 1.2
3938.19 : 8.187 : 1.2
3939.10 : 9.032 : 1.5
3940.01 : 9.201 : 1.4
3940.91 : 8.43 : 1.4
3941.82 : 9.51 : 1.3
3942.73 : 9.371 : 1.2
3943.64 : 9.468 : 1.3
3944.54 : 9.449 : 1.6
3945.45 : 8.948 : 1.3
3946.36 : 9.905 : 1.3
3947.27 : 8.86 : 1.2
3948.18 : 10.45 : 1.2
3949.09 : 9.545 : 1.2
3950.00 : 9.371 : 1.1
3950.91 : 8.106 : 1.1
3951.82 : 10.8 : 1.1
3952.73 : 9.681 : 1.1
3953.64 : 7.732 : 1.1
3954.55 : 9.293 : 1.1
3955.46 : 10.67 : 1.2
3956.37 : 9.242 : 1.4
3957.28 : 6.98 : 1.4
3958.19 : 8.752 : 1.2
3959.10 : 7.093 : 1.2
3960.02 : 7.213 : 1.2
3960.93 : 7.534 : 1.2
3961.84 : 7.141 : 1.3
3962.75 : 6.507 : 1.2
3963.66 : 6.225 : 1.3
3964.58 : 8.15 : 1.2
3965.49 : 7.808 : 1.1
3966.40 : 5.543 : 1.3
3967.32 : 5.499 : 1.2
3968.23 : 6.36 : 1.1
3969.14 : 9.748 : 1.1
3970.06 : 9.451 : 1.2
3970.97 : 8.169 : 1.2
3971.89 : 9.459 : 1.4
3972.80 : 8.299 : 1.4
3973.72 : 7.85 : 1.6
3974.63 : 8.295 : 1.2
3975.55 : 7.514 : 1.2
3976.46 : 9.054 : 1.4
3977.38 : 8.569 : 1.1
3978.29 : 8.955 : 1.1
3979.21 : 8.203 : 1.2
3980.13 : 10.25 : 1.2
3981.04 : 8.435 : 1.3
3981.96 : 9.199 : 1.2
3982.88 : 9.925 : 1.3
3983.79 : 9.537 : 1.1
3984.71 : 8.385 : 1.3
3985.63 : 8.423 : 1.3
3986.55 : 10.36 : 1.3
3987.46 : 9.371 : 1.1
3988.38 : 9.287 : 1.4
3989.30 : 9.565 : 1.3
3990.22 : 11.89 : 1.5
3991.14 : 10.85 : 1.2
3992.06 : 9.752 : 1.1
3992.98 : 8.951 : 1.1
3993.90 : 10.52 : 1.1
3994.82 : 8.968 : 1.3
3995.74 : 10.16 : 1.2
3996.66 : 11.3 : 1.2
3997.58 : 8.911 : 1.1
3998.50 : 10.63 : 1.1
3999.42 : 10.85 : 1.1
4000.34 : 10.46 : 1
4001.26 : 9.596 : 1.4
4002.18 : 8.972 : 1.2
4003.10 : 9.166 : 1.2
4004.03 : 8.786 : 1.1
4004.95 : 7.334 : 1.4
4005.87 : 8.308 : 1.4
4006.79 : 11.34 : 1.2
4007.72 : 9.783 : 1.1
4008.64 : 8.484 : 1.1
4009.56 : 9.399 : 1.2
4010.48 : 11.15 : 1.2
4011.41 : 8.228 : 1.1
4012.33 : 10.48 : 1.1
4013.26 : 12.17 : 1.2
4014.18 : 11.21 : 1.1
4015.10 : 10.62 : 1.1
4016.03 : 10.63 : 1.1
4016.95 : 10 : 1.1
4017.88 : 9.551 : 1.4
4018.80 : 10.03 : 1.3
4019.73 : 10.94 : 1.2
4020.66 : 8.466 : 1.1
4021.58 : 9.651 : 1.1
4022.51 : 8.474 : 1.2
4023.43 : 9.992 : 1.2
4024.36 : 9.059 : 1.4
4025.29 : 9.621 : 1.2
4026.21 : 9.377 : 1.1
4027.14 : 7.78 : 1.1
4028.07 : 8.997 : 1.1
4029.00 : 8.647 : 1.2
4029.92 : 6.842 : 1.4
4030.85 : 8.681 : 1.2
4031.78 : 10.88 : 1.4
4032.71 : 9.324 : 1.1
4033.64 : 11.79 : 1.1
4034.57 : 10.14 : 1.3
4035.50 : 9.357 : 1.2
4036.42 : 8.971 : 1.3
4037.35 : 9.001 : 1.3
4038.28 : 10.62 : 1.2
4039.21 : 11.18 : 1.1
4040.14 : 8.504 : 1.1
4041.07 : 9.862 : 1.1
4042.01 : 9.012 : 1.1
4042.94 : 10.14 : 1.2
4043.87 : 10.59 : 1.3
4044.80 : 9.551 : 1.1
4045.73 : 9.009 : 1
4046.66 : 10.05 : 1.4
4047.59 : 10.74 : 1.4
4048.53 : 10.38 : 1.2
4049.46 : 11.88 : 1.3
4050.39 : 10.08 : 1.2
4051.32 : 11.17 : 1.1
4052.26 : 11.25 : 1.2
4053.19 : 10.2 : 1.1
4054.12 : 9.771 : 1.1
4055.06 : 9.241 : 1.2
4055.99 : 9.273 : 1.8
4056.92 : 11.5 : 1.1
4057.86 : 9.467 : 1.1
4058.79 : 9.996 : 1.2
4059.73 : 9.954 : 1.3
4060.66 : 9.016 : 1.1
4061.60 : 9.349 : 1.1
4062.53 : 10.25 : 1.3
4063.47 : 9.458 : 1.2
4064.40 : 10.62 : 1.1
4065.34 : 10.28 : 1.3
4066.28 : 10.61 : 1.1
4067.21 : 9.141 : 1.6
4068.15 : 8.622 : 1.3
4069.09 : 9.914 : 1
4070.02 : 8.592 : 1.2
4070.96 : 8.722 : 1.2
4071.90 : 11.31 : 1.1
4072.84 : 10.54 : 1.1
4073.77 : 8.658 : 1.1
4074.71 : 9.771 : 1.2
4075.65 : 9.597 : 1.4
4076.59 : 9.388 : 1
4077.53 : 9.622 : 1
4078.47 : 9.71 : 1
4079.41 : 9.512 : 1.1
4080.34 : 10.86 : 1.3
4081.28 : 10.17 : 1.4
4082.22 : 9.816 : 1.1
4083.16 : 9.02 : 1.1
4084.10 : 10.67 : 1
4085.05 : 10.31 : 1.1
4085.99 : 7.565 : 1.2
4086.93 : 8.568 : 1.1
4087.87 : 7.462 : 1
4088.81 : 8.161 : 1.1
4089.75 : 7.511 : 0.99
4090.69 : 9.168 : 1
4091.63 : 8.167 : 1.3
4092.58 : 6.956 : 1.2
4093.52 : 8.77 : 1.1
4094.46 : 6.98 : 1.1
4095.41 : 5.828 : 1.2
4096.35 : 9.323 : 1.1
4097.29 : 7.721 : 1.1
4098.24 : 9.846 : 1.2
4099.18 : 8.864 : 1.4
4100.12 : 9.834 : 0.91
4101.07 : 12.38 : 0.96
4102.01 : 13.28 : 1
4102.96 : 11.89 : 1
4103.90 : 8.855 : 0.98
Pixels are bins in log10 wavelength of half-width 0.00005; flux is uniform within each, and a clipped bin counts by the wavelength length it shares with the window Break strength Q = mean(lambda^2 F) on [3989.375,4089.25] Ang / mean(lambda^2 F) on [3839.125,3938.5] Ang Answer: 1.17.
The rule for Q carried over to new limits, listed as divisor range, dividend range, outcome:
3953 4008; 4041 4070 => 1.17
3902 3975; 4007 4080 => 1.21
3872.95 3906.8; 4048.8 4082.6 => 1.23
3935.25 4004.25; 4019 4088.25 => 1.13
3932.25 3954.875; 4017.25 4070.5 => 1.15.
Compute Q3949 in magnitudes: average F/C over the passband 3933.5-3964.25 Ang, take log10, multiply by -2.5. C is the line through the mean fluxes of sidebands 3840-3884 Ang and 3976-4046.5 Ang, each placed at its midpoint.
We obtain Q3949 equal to 0.11 mag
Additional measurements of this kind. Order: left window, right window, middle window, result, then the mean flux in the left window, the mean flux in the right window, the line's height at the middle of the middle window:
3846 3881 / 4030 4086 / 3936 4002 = 0.11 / 9.79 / 9.87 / 9.84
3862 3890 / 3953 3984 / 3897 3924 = 0.02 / 9.6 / 8.2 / 9.08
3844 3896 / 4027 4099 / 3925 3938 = 0.18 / 9.39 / 9.48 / 9.42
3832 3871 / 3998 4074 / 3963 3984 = 0.17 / 9.28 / 9.78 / 9.61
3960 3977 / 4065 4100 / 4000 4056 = -0.16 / 7.69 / 9.08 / 8.41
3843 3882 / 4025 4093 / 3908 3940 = 0.12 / 9.66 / 9.59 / 9.63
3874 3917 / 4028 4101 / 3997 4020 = -0.06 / 8.91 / 9.51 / 9.31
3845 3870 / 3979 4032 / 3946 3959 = 0.06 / 9.89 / 9.6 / 9.7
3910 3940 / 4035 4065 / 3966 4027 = 0.00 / 8.56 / 9.99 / 9.38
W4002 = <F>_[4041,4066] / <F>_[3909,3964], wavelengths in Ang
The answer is 1.17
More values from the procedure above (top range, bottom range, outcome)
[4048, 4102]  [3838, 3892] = 1.02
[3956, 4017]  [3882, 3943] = 1.04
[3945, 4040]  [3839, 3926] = 1.00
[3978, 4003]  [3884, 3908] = 1.10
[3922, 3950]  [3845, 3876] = 0.87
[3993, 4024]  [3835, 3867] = 1.08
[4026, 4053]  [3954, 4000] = 1.11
